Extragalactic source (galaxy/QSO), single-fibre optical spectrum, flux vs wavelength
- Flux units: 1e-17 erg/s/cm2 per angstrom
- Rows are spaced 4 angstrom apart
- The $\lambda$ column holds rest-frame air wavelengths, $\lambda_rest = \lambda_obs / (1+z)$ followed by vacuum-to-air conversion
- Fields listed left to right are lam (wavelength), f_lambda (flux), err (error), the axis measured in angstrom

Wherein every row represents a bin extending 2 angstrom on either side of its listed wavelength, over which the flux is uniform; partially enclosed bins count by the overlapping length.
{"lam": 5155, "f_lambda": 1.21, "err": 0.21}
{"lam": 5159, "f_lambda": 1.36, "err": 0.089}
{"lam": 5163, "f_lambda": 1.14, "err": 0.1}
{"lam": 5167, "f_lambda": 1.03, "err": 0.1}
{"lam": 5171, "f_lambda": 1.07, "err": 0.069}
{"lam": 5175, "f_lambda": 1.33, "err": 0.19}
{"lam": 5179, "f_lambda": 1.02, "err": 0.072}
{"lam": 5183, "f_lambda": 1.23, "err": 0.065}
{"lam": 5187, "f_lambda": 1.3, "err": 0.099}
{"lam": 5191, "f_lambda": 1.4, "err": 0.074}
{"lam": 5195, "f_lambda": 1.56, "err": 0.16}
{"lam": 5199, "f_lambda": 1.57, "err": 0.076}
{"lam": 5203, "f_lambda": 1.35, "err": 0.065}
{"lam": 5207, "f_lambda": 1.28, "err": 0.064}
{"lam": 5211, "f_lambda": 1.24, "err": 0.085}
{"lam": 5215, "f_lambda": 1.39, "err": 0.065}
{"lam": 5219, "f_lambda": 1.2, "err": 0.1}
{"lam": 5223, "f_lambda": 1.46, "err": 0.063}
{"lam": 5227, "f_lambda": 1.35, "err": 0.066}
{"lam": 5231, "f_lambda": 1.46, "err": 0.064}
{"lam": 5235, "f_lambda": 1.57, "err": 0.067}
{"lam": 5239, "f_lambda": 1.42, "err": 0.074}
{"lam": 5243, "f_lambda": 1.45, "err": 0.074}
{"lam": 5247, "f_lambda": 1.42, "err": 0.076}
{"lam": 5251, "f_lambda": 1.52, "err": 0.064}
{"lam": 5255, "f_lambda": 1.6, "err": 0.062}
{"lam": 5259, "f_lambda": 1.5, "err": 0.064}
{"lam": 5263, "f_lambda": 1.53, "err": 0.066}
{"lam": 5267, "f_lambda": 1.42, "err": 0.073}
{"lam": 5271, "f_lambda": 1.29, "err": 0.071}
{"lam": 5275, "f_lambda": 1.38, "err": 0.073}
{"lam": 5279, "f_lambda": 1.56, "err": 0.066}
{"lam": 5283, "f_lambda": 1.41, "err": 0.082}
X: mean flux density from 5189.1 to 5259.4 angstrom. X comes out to 1.43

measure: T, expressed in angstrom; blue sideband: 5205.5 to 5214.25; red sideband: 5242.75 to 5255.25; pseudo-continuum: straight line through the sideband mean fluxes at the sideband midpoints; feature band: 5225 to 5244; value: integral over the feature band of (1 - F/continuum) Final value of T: -0.5 angstrom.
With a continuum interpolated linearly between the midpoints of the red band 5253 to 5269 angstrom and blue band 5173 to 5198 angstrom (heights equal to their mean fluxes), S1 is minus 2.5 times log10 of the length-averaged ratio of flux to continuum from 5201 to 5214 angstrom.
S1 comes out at 0.06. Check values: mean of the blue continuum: 1.32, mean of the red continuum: 1.51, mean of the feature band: 1.3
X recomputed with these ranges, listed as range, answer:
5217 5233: 1.37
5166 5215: 1.29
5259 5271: 1.45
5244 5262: 1.51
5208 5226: 1.32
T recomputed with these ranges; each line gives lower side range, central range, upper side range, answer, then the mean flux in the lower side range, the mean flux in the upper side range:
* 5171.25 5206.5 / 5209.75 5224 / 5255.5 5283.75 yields 0.6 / 1.33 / 1.45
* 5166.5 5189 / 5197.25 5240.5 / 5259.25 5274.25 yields -3.4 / 1.17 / 1.42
